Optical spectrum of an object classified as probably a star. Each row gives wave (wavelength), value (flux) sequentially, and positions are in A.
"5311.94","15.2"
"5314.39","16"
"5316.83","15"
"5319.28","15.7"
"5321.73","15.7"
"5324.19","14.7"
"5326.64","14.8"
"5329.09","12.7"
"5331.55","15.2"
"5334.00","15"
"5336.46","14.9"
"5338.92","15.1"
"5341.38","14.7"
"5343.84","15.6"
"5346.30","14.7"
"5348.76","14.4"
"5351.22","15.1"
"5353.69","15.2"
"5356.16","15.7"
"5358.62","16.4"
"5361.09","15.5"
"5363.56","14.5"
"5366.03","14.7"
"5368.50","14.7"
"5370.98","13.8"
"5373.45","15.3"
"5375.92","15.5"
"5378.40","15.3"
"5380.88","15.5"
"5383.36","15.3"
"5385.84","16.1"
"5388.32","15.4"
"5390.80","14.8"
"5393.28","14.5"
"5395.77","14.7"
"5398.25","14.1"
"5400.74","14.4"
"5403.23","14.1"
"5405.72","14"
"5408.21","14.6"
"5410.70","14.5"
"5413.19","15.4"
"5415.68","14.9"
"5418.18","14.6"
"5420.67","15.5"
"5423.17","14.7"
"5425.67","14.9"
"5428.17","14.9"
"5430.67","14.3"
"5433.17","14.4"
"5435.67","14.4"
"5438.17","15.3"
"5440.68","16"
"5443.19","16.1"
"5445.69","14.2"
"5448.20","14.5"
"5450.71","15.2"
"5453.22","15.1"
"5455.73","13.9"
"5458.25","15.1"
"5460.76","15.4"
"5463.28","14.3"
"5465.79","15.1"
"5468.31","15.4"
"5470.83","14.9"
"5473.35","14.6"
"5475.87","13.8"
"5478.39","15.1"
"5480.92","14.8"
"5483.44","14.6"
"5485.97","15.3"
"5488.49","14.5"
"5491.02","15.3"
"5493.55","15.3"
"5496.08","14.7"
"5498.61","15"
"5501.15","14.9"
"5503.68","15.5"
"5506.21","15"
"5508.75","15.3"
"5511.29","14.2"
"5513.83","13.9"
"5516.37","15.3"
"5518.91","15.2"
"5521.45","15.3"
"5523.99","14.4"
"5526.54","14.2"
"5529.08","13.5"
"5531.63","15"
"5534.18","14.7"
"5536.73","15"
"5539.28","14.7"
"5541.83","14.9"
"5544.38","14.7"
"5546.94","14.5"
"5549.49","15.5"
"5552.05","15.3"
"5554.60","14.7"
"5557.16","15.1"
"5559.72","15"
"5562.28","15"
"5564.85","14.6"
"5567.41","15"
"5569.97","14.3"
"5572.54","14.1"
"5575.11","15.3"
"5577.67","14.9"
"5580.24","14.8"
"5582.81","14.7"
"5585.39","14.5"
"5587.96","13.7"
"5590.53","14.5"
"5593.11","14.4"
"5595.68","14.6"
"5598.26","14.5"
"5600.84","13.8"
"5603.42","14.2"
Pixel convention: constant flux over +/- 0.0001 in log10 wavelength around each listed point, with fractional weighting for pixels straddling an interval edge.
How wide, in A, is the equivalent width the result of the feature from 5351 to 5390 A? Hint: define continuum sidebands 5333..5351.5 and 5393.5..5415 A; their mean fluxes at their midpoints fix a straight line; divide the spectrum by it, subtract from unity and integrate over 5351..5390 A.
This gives -1.38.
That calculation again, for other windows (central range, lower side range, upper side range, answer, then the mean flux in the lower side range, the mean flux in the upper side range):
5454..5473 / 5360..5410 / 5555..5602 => -0.16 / 14.8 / 14.6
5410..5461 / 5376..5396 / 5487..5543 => 0.54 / 15.2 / 14.8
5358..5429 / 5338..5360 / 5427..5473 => 0.84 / 15.2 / 14.9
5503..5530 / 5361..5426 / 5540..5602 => 0.05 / 14.9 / 14.7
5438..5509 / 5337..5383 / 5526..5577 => -0.30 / 15.1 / 14.8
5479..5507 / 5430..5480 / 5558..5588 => -0.35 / 14.9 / 14.7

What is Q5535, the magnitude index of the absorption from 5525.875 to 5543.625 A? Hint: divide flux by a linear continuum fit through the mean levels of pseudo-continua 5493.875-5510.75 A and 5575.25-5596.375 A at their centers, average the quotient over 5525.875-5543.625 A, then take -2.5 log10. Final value 0.02 mag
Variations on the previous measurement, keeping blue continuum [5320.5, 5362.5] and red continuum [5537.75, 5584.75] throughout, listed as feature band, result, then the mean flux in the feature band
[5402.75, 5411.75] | 0.05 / 14.3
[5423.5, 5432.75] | 0.02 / 14.7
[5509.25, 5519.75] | 0.01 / 14.7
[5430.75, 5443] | -0.01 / 15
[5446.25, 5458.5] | 0.02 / 14.7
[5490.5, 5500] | -0.01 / 15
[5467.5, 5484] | 0.01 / 14.7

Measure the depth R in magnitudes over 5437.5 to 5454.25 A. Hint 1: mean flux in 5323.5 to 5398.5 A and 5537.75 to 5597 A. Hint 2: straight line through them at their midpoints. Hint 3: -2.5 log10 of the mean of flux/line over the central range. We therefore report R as -0.023 mag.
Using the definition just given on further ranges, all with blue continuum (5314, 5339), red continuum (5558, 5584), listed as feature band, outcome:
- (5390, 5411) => 0.037 mag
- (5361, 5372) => 0.026 mag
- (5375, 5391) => -0.039 mag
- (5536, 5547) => 0.002 mag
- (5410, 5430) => -0.003 mag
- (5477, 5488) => -0.005 mag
